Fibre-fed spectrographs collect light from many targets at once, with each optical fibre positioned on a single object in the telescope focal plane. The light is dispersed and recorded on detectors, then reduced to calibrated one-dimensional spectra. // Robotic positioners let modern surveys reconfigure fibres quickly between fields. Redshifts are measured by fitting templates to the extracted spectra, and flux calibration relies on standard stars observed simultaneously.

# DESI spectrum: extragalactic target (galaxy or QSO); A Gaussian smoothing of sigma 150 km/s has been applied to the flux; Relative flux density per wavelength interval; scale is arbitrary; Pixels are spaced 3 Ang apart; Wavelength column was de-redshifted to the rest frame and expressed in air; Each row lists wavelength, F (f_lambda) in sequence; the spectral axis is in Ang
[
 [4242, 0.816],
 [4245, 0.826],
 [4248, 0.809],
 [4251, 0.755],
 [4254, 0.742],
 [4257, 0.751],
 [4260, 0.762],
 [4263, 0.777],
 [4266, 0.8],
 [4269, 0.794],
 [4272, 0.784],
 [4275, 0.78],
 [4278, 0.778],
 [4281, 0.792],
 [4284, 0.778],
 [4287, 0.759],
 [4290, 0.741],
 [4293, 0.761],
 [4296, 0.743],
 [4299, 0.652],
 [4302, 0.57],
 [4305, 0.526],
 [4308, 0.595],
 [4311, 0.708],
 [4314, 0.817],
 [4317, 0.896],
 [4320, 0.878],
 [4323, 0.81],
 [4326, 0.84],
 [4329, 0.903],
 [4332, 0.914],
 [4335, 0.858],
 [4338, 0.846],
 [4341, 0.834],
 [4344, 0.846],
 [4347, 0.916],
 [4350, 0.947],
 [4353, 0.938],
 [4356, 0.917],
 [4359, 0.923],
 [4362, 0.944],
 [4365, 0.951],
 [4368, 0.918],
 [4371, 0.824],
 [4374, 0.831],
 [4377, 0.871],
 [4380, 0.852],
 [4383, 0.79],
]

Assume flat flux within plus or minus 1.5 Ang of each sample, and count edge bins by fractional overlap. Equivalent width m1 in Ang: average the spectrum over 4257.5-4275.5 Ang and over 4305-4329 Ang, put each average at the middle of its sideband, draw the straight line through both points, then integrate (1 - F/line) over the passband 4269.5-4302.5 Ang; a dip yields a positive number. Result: 1.5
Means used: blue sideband 0.781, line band 0.747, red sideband 0.782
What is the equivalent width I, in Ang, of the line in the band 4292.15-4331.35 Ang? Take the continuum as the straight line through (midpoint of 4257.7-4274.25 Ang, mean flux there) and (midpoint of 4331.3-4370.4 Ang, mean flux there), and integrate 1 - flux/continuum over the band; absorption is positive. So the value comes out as 4.6 Ang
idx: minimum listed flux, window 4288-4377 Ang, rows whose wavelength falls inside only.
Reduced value 0.526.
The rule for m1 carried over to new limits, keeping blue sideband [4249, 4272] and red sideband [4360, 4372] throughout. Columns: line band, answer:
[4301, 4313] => 3.2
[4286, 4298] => 1.0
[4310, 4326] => 0.4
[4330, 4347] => 0.2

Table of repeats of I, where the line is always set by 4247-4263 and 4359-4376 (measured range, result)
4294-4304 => 1.98 Ang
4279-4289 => 0.29 Ang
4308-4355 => -0.08 Ang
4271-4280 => 0.07 Ang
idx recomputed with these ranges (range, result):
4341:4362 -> 0.834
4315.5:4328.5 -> 0.81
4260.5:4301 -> 0.652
